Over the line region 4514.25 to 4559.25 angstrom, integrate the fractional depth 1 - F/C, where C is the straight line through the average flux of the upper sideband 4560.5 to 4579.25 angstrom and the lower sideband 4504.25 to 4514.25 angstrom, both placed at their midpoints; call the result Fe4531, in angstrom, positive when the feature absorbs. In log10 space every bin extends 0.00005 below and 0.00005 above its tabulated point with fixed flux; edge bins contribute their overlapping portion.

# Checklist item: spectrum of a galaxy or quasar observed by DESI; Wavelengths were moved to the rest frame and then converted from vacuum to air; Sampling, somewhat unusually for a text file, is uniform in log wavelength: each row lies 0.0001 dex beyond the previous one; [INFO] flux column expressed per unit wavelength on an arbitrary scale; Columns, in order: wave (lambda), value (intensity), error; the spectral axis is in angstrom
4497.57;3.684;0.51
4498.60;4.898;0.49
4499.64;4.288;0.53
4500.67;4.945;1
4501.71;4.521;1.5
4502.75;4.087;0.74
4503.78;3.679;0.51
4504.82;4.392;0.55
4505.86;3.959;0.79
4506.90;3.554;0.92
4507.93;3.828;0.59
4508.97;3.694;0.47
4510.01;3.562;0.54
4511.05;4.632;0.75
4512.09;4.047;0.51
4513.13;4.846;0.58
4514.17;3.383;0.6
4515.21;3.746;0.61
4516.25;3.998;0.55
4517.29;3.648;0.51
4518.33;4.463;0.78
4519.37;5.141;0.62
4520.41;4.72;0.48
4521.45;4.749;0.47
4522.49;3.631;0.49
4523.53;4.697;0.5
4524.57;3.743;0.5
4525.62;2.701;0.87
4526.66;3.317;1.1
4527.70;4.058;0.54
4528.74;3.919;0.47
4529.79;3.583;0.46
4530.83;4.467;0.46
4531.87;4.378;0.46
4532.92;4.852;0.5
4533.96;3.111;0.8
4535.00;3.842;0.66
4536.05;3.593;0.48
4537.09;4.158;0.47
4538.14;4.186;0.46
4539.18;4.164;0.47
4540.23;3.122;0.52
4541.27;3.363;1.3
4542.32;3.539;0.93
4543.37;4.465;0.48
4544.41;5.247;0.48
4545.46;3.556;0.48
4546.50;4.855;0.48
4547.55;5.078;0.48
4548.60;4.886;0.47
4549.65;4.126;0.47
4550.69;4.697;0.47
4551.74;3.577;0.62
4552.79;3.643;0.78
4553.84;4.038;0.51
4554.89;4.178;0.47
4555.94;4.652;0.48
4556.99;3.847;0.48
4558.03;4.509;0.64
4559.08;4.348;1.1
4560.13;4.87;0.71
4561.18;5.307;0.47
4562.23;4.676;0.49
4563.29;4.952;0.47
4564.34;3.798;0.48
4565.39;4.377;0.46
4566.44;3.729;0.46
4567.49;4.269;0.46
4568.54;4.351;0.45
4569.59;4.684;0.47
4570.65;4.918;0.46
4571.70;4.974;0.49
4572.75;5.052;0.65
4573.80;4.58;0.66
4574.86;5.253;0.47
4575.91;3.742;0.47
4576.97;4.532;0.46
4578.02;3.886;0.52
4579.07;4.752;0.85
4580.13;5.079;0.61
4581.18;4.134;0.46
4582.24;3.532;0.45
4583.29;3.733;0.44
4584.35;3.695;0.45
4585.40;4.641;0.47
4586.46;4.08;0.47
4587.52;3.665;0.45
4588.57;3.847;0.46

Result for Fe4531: 1.64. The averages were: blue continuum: 4.01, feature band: 4.1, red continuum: 4.54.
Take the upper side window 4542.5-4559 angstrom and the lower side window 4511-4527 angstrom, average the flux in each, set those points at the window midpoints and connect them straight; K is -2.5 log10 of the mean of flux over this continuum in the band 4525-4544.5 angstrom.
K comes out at 0.09 mag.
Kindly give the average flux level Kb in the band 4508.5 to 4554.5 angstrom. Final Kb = 4.07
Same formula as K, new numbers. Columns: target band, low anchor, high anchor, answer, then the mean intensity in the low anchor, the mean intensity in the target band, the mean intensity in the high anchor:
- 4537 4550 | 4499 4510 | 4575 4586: -0.017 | 4.08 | 4.21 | 4.21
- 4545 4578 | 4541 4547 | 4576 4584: -0.062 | 4.2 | 4.45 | 4.19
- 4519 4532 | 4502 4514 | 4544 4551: 0.056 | 4.01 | 4.07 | 4.62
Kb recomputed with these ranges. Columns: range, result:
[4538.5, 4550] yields 4.22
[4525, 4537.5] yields 3.83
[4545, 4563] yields 4.41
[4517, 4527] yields 4.1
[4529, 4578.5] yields 4.3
